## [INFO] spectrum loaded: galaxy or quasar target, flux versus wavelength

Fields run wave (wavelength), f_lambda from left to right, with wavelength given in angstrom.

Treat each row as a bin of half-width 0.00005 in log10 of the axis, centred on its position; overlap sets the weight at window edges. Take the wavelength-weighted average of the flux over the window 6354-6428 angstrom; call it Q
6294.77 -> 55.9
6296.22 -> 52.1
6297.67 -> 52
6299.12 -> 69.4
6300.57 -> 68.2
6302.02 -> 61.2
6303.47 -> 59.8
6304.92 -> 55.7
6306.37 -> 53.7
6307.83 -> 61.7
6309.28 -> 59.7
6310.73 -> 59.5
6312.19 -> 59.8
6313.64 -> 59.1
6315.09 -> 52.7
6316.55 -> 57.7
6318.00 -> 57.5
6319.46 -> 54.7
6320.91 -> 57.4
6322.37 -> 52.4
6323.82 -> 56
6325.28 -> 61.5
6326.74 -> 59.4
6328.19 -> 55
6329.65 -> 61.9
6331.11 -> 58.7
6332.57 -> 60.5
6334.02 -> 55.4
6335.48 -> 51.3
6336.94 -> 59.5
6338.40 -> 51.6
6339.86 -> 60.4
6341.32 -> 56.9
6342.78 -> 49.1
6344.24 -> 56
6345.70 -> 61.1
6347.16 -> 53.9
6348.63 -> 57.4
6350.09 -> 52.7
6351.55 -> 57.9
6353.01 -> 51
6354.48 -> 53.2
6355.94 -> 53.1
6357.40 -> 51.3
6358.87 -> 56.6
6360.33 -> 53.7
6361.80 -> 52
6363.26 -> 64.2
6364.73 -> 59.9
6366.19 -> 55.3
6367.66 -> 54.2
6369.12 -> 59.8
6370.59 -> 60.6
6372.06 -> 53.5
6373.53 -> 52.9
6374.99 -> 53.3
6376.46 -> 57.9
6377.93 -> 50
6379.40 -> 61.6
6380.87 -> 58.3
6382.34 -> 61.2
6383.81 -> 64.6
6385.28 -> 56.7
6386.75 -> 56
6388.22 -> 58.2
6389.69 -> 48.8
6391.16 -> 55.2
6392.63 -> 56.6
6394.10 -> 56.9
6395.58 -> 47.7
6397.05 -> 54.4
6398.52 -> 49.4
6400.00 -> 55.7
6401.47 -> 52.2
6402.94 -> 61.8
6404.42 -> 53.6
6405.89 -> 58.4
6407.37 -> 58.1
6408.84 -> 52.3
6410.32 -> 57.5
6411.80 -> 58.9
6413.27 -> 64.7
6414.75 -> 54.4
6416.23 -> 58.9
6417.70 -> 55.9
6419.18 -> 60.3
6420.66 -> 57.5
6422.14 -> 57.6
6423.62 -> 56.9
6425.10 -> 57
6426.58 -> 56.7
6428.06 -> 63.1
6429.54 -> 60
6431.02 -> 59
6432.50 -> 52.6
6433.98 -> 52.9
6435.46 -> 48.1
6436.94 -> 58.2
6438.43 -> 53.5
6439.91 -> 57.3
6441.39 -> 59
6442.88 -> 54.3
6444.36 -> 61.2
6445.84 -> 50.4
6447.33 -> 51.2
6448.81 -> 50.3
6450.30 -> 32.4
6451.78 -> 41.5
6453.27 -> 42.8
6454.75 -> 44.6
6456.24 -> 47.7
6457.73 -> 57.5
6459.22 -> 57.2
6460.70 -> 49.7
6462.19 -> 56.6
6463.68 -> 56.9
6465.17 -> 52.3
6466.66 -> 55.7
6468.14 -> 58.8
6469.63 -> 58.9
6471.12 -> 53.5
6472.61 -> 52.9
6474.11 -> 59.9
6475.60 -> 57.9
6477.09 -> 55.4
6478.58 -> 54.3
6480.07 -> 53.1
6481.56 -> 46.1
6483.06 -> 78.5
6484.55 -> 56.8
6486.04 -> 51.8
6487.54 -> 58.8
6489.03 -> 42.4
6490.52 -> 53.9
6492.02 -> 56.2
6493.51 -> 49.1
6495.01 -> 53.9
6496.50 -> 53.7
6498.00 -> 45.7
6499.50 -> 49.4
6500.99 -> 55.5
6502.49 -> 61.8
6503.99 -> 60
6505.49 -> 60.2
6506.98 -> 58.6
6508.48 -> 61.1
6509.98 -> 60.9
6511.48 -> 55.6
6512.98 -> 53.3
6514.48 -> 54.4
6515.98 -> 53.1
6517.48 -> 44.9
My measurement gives 56.4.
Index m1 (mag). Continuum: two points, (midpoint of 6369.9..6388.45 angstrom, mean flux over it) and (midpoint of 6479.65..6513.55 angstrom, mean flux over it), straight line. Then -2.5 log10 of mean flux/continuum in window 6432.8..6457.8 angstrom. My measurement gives 0.116 mag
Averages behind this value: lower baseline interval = 57.3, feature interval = 50.6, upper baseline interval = 55.5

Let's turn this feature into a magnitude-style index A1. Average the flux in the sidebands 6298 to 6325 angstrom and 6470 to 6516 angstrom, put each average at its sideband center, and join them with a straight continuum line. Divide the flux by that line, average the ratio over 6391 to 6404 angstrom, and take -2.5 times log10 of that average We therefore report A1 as 0.05 mag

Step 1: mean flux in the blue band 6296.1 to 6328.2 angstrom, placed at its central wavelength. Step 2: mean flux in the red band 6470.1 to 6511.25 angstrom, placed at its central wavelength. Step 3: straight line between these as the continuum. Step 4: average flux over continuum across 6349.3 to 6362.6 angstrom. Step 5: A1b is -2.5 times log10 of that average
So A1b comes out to 0.08 mag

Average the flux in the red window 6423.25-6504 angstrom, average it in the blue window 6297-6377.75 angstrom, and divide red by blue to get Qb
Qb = 0.9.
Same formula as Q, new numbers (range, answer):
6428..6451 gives 53.7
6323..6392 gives 56.4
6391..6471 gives 54.7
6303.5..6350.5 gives 56.9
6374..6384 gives 57.6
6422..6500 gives 53.9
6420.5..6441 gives 56.5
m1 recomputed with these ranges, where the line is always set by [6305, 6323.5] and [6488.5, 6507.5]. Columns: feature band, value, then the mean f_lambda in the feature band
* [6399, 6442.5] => -0.03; 56.9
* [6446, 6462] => 0.14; 47.9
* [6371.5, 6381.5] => 0.01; 55.4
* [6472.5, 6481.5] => -0.01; 55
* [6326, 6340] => -0.01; 57.2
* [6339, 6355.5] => 0.02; 55.3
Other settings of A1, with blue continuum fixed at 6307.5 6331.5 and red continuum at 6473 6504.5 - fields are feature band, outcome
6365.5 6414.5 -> 0.01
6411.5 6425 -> -0.04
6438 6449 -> 0.01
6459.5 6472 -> 0.00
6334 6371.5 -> 0.03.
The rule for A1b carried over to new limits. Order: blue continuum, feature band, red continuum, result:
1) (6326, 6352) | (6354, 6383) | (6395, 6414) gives 0.002 mag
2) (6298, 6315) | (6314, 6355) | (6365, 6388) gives 0.053 mag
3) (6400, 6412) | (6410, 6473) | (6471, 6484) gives 0.042 mag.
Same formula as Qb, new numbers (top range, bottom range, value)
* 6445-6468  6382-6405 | 0.90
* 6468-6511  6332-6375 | 1.00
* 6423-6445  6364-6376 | 1.01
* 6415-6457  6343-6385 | 0.95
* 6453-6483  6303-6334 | 0.94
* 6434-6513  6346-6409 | 0.97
